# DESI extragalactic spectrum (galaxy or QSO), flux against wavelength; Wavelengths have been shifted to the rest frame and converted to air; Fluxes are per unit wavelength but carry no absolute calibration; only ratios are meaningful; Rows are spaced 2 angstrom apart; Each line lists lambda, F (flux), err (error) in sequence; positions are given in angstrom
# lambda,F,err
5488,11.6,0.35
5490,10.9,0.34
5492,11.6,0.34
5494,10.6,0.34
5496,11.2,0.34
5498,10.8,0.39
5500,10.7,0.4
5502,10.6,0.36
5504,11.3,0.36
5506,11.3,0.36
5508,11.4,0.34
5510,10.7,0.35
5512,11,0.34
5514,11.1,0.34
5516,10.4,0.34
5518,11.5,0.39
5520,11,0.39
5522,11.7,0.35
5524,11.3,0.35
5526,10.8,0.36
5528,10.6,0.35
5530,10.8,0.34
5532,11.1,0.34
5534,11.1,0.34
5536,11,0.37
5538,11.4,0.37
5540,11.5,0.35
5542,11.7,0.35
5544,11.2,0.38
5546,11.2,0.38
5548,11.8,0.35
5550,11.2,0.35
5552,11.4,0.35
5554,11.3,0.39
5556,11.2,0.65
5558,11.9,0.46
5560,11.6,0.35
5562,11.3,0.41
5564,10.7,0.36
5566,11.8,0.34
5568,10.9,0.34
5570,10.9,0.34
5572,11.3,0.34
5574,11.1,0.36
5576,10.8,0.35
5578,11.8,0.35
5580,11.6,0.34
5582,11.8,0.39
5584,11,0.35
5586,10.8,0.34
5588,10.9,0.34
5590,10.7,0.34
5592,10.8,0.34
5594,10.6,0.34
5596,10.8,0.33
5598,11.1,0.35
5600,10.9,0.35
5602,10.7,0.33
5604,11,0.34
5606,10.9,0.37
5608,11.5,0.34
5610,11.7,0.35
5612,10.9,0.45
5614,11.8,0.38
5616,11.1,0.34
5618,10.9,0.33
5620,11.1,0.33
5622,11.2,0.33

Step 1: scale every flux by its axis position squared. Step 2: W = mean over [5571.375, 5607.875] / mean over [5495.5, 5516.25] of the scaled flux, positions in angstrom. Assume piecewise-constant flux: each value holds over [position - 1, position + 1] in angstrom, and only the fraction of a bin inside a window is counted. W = 1.0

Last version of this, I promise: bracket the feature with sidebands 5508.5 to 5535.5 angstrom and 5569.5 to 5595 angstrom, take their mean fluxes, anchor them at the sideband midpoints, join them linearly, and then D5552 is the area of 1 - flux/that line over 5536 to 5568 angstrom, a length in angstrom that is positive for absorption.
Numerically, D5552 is -1.0 angstrom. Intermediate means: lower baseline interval 11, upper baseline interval 11.1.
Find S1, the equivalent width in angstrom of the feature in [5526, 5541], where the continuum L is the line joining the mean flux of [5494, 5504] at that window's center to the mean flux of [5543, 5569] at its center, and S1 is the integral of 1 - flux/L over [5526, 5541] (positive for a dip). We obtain 0.1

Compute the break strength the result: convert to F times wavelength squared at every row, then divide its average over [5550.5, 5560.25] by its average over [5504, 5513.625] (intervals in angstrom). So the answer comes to 1.05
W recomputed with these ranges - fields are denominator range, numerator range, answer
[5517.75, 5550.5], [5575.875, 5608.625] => 1.00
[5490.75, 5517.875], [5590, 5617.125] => 1.04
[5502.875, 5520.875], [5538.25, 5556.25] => 1.04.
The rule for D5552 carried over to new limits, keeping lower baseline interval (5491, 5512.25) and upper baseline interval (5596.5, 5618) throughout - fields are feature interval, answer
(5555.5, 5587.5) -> -0.5 angstrom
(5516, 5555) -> -0.6 angstrom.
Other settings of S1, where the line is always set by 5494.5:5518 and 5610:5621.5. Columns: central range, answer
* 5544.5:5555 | -0.3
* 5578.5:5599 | 0.2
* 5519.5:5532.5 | 0.0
